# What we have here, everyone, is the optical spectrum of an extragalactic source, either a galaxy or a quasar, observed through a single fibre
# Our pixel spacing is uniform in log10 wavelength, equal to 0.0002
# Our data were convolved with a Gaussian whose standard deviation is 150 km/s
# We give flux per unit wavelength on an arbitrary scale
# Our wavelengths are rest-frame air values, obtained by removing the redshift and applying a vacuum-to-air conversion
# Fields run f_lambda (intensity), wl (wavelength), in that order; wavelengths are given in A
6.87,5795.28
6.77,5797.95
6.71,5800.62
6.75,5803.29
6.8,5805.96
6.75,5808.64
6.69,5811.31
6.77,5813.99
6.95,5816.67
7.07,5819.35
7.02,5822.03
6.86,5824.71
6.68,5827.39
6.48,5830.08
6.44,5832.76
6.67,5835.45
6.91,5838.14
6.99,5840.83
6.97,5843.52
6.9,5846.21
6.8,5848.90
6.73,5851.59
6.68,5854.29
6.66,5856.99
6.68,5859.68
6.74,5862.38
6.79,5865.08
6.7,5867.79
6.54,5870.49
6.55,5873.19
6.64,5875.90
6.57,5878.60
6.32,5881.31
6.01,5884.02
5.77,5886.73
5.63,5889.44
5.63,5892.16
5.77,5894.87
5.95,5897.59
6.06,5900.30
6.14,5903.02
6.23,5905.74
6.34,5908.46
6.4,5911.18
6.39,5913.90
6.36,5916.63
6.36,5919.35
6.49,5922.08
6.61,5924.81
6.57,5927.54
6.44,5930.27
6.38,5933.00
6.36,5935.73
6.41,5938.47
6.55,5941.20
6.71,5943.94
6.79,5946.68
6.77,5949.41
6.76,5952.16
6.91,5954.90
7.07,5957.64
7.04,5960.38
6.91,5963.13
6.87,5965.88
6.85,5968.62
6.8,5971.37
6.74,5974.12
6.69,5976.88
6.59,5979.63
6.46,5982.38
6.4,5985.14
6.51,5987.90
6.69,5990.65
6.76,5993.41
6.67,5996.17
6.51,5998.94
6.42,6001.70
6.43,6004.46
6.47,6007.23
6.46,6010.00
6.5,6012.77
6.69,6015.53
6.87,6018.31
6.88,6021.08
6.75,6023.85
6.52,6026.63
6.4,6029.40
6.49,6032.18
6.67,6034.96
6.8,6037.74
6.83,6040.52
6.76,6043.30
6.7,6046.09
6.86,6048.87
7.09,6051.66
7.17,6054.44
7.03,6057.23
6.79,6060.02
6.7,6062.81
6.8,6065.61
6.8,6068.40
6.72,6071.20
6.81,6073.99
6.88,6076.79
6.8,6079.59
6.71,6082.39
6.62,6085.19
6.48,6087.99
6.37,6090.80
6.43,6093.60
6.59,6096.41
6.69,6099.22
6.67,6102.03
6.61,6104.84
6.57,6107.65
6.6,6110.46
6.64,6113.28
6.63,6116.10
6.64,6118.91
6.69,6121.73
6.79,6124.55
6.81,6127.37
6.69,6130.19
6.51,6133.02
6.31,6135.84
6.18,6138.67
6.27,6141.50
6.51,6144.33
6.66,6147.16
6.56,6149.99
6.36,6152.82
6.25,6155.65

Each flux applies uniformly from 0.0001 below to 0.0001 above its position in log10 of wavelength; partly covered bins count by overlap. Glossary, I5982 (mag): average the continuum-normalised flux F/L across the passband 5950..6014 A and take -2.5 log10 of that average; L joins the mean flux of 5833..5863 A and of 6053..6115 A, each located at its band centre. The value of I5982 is 0.01 mag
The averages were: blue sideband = 6.78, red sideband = 6.7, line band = 6.67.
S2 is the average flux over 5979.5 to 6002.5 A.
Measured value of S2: 6.56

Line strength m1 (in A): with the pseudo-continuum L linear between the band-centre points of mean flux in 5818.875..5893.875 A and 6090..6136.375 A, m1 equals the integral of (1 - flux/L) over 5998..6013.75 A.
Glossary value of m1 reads 0.3 A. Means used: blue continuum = 6.58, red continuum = 6.61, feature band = 6.46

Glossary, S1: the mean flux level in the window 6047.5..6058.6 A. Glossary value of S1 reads 7.04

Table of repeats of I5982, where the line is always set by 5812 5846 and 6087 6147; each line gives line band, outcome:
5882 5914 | 0.13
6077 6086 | -0.02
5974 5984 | 0.01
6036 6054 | -0.04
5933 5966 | -0.01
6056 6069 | -0.03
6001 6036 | 0.01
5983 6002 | 0.02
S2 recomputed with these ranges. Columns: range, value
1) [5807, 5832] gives 6.8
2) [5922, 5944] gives 6.49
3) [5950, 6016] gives 6.68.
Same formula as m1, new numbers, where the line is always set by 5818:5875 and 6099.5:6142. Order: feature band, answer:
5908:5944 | 1.4 A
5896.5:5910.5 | 1.2 A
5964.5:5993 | 0.0 A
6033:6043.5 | -0.2 A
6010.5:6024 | -0.1 A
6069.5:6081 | -0.3 A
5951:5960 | -0.3 A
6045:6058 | -0.7 A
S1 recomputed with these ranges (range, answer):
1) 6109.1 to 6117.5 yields 6.62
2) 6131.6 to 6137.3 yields 6.4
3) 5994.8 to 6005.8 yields 6.51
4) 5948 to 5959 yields 6.88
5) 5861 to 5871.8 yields 6.69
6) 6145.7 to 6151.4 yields 6.61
